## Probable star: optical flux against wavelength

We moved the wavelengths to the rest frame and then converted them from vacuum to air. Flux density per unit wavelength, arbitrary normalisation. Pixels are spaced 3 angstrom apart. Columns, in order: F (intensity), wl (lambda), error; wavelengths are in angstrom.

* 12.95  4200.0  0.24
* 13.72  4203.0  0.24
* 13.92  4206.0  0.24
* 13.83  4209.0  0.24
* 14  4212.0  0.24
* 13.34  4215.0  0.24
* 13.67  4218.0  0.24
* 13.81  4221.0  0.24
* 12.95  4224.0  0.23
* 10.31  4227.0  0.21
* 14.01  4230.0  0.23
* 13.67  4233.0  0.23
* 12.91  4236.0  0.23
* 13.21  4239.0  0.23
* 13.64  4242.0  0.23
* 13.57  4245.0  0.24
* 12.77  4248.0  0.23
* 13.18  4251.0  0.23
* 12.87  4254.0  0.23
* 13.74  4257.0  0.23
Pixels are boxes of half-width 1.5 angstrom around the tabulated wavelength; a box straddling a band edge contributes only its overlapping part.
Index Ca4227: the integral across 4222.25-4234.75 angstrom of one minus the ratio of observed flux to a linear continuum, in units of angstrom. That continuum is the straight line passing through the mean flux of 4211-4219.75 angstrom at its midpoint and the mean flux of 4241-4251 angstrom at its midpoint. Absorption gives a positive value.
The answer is 0.7 angstrom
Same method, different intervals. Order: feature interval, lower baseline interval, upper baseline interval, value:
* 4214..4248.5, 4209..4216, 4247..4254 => 0.5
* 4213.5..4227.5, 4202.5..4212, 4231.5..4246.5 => 0.7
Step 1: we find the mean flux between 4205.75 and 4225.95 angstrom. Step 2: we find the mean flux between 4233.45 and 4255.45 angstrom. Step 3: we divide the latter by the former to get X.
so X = 0.97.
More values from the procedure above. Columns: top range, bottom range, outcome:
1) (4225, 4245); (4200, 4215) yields 0.95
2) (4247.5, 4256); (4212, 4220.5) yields 0.95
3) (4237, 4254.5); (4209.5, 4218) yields 0.97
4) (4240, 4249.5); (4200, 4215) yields 0.97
